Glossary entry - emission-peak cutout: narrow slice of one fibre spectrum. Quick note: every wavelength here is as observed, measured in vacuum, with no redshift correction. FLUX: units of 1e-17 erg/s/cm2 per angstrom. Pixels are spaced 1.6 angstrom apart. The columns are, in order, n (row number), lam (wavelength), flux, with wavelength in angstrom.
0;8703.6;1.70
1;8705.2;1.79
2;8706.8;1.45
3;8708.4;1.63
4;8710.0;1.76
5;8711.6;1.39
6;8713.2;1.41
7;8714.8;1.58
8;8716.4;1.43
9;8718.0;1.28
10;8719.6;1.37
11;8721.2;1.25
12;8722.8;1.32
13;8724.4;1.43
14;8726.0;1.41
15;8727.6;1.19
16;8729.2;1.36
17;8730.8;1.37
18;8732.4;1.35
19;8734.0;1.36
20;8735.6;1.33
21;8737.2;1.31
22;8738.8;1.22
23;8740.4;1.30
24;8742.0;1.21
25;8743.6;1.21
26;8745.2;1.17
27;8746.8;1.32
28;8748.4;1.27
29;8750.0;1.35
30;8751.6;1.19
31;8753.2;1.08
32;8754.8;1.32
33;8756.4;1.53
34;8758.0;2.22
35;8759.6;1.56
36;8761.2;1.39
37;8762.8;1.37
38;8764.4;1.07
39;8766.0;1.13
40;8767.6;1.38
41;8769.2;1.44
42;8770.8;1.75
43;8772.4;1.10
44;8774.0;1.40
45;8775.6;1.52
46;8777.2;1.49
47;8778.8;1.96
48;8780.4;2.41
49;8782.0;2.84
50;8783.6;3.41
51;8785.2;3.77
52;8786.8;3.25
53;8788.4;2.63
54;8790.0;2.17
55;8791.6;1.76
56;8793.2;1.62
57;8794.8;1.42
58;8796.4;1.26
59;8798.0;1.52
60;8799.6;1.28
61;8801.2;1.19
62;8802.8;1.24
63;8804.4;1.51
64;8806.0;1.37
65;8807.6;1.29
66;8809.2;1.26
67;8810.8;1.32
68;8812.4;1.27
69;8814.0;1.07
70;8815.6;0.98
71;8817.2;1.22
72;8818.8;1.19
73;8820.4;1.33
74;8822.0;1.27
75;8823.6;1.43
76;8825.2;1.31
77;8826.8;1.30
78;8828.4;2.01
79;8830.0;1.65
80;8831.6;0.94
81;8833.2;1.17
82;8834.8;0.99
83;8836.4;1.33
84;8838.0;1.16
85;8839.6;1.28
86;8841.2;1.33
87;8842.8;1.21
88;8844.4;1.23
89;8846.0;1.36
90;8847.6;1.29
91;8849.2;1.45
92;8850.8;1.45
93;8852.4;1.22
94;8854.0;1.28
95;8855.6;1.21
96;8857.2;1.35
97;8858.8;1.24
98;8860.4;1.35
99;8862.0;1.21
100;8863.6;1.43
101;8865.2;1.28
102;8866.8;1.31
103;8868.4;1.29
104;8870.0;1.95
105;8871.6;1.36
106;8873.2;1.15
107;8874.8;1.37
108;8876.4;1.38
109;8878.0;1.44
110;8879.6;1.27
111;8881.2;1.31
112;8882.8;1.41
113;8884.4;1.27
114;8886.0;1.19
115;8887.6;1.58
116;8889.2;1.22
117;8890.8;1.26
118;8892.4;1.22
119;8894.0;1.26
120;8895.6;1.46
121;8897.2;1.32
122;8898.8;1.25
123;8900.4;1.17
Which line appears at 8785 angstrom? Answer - [O III]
